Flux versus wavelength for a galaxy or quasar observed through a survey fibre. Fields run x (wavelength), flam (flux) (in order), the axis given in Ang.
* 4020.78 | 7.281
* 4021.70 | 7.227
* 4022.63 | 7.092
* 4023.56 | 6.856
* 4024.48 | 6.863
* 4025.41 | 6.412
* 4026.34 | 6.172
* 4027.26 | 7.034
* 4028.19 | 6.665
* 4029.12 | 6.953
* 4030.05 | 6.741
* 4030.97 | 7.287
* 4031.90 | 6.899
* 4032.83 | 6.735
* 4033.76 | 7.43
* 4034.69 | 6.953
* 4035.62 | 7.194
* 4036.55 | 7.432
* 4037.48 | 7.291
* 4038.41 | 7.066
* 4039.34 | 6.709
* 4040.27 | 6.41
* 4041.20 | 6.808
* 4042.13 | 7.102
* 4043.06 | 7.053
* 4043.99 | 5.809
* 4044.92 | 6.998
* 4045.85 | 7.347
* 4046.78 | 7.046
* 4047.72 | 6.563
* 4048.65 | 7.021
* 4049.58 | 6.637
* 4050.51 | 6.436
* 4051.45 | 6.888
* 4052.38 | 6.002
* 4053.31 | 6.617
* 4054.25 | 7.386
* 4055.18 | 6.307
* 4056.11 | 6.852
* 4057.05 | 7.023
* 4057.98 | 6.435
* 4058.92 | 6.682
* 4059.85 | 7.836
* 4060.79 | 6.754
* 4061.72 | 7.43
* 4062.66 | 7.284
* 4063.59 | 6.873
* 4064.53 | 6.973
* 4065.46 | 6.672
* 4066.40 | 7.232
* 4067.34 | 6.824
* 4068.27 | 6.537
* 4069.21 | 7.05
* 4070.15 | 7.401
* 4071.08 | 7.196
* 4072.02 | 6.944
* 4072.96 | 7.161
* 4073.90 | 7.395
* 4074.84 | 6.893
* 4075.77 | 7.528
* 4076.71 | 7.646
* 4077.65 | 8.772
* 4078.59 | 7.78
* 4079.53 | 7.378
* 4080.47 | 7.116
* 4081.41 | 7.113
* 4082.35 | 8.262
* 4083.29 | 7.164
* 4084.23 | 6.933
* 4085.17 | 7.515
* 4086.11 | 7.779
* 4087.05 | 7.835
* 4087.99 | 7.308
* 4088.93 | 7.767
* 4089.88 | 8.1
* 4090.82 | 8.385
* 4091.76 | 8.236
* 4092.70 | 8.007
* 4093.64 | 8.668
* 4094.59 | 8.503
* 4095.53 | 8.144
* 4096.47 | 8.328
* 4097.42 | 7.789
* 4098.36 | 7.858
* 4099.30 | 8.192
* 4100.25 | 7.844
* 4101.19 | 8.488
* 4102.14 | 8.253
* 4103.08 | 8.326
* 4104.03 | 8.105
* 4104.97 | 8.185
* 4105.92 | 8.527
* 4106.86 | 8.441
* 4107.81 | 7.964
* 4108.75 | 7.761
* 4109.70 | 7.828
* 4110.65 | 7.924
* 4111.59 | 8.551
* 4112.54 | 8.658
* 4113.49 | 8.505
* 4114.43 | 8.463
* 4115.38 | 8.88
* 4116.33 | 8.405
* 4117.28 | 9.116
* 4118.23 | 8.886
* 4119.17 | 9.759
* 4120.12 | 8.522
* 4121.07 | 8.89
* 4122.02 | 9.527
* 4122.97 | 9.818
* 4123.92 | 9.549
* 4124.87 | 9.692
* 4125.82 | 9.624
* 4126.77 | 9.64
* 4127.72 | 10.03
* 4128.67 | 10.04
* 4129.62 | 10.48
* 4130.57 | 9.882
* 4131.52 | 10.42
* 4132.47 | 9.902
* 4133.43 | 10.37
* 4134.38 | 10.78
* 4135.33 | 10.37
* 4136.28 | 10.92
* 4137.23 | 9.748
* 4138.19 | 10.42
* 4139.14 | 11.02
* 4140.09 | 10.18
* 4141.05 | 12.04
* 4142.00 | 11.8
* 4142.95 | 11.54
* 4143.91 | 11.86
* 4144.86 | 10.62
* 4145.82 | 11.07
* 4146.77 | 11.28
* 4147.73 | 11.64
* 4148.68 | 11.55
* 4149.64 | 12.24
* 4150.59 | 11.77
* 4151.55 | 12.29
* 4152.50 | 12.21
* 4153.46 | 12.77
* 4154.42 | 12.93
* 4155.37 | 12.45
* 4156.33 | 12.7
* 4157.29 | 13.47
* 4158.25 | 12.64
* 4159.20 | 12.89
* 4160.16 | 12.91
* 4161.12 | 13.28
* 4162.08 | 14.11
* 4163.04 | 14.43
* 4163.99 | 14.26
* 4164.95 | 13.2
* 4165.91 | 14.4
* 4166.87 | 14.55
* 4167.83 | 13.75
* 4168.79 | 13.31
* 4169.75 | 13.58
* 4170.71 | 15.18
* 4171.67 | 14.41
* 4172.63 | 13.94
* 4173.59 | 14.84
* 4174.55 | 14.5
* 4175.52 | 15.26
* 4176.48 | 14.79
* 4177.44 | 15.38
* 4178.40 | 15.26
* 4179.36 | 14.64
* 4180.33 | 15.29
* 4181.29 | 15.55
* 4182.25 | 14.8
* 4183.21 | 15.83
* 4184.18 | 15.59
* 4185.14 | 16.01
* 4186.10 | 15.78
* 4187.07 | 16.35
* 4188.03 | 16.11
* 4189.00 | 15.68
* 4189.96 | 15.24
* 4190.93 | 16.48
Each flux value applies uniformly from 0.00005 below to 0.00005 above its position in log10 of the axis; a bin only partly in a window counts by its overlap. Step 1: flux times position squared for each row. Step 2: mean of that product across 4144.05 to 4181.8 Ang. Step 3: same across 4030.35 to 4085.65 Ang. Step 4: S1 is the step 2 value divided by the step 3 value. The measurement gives 2.0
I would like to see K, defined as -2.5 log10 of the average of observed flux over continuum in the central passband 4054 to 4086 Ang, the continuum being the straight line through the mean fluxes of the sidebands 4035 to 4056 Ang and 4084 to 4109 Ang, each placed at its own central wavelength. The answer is 0.03 mag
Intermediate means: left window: 6.83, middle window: 7.19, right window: 8.06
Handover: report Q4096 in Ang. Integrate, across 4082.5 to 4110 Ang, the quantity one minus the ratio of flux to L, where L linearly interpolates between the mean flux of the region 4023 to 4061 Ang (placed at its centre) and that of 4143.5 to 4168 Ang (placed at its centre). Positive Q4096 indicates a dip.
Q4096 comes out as 4.7 Ang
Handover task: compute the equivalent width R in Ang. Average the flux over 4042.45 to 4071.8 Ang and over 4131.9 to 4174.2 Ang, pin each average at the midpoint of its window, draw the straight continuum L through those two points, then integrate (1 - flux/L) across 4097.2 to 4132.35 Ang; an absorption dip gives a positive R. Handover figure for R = 4.7 Ang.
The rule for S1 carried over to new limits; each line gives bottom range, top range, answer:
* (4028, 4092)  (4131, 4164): 1.73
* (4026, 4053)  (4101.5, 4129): 1.34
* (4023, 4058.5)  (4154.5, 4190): 2.26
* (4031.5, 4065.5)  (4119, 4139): 1.50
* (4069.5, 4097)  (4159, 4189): 1.99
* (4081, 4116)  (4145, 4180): 1.72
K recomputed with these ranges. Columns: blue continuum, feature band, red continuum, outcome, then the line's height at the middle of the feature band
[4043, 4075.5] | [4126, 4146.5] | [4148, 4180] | 0.12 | 11.8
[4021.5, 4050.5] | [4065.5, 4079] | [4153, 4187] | 0.22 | 8.89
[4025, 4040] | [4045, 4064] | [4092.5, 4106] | 0.07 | 7.35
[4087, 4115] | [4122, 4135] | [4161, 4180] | 0.07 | 10.6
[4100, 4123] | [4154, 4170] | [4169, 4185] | 0.00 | 13.5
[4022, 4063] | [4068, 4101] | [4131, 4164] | 0.15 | 8.85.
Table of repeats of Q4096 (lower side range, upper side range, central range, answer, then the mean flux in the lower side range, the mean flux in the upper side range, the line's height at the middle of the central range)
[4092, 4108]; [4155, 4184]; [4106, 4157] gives 3.4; 8.22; 14.2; 10.9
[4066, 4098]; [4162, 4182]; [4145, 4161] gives 1.0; 7.61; 14.5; 13.1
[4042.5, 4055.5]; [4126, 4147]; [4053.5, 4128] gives 5.6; 6.73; 10.6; 8.59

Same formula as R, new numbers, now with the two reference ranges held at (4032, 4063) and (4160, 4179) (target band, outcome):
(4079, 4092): 2.2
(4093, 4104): 2.0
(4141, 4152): 1.1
